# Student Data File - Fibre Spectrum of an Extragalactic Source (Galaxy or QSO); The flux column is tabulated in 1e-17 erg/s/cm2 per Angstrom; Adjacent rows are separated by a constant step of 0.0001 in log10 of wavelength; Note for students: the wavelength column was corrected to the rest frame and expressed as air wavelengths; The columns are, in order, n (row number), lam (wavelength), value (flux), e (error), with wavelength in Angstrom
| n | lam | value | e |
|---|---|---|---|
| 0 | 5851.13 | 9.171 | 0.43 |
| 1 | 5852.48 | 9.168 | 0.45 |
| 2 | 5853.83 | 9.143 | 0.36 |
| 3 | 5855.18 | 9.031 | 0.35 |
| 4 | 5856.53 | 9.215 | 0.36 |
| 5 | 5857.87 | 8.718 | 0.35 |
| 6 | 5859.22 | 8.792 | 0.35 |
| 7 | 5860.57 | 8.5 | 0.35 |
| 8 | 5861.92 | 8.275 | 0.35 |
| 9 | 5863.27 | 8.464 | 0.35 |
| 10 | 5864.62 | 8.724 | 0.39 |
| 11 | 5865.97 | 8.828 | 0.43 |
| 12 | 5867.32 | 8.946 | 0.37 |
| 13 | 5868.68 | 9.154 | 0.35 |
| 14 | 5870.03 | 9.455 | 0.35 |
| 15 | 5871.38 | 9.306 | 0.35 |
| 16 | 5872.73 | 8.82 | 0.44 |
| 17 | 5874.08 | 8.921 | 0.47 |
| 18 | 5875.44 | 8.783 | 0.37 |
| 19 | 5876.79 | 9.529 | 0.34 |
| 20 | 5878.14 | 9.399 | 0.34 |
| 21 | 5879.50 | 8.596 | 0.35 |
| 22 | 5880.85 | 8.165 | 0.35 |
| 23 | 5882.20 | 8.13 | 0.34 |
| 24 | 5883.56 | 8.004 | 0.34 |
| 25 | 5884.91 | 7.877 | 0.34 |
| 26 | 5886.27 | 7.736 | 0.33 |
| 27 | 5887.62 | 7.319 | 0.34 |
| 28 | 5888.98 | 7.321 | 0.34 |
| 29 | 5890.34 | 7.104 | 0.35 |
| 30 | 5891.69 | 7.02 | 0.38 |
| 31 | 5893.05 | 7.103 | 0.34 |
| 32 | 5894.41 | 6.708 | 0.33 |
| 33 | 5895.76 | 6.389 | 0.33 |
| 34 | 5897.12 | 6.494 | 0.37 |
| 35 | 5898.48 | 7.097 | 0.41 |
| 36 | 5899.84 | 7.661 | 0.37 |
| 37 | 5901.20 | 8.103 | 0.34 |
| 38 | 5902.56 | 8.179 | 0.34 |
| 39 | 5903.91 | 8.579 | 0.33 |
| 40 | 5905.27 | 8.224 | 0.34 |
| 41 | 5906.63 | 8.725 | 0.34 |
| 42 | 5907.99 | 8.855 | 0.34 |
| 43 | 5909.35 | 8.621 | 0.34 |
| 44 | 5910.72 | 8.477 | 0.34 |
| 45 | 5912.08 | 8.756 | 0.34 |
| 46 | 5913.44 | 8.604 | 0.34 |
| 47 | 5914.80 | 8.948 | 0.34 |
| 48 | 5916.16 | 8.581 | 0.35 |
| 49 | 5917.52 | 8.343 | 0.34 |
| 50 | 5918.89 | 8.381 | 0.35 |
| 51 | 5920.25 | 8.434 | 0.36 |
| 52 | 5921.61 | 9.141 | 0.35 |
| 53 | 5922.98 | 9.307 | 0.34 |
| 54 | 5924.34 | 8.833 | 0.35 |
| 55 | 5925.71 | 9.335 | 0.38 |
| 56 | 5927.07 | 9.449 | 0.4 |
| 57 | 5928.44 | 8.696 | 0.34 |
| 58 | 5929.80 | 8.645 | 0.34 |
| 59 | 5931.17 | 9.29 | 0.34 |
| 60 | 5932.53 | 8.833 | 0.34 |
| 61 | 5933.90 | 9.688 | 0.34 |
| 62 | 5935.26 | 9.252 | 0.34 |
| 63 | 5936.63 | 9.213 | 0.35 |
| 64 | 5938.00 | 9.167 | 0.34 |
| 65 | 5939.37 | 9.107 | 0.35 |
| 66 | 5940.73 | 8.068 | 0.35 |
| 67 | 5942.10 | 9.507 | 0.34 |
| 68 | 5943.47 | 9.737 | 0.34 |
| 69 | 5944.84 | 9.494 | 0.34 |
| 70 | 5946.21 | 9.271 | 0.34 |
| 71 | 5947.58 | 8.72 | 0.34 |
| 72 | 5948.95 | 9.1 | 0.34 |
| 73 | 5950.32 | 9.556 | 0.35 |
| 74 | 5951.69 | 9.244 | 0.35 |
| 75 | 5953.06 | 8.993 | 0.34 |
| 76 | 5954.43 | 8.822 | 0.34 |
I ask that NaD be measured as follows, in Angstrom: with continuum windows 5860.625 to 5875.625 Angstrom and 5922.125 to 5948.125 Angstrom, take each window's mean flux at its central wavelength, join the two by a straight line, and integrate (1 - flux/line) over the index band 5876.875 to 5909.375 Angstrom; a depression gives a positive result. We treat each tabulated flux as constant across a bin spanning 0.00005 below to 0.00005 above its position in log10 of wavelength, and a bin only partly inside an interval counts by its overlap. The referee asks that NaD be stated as 4.14 Angstrom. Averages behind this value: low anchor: 8.86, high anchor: 9.14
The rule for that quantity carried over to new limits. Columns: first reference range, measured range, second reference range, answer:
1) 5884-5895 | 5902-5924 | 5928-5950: -1.30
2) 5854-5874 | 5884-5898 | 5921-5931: 2.87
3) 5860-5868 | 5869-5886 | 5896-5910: -0.65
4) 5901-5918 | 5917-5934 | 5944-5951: -0.17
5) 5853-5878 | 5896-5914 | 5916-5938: 1.66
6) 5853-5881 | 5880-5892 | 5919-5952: 1.74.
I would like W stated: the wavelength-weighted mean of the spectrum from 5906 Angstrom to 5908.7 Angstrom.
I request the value 8.79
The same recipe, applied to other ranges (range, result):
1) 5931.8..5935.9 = 9.28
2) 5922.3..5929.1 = 9.12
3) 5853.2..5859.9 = 8.98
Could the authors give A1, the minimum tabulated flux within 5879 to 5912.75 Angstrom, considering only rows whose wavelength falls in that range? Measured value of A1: 6.389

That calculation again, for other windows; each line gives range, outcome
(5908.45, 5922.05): 8.343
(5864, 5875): 8.724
